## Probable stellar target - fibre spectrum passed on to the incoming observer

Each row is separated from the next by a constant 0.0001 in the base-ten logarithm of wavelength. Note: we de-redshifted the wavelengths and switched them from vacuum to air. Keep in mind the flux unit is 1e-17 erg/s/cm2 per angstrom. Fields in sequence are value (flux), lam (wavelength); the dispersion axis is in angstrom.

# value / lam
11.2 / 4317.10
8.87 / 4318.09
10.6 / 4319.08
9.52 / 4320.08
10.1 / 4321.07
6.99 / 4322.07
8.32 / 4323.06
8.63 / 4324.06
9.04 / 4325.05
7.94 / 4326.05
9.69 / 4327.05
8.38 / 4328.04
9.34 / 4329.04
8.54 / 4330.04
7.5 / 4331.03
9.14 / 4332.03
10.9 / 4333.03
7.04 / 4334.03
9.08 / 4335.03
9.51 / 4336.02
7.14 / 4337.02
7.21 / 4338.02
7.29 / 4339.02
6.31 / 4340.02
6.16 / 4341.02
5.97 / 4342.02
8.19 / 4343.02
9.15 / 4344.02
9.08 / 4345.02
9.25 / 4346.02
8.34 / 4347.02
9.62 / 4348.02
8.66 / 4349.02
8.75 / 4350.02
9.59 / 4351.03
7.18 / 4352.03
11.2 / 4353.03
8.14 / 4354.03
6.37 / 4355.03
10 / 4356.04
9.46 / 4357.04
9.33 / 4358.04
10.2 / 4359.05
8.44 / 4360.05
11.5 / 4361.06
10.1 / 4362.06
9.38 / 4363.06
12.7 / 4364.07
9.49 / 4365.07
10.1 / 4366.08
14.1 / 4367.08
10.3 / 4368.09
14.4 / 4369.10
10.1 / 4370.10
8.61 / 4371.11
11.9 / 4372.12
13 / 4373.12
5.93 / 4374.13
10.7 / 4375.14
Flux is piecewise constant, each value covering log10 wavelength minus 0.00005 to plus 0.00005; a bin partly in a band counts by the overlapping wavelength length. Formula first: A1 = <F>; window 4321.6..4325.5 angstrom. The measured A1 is 8.26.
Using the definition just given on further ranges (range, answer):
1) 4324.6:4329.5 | 8.86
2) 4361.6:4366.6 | 10.4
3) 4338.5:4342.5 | 6.43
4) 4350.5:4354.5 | 9.03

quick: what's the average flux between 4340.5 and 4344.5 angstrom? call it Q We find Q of 7.35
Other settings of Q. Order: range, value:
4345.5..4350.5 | 8.93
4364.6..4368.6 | 11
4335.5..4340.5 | 7.51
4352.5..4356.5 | 8.9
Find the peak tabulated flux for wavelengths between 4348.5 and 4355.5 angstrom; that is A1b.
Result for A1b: 11.2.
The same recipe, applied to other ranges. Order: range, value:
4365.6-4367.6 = 14.1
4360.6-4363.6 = 11.5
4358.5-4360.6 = 10.2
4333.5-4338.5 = 9.51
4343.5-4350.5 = 9.62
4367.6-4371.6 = 14.4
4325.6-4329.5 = 9.69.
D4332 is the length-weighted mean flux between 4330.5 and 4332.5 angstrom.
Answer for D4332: 8.33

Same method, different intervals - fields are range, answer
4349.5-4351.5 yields 9.13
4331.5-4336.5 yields 9.12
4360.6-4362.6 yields 10.8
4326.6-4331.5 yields 8.7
